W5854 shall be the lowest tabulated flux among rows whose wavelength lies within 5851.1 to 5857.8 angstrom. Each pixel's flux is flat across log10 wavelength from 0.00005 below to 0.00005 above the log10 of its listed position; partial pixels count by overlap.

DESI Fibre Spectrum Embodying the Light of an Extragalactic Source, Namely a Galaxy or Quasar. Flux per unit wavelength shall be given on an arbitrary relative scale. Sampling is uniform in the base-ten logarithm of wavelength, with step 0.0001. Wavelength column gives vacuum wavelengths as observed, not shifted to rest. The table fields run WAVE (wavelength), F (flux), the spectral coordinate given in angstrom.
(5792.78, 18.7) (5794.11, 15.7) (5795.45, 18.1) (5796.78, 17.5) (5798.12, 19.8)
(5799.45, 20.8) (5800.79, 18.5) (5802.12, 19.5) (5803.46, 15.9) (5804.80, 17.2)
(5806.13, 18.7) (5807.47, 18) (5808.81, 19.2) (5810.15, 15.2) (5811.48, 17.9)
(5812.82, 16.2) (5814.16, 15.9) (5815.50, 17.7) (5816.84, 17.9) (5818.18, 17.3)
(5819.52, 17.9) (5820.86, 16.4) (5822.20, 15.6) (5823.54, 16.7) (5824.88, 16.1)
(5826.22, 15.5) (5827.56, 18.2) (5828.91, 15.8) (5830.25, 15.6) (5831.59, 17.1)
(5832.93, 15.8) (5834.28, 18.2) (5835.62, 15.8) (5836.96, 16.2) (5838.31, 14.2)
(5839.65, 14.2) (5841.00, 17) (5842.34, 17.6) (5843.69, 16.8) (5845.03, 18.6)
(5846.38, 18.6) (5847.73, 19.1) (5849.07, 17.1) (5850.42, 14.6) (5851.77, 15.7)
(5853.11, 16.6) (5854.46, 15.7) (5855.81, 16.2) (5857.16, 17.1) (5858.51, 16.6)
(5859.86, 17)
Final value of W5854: 15.7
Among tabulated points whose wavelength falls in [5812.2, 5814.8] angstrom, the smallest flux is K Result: 15.9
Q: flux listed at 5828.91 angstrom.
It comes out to 15.8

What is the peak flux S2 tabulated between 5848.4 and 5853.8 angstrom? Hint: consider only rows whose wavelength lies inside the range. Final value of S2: 17.1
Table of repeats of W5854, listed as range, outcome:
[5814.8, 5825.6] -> 15.6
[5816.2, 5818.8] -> 17.3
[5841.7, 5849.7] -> 16.8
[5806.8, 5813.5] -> 15.2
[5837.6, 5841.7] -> 14.2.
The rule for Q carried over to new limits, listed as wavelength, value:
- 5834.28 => 18.2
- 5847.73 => 19.1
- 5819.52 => 17.9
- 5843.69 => 16.8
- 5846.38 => 18.6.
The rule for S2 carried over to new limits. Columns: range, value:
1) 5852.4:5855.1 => 16.6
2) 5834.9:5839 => 16.2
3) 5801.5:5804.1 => 19.5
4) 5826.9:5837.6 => 18.2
